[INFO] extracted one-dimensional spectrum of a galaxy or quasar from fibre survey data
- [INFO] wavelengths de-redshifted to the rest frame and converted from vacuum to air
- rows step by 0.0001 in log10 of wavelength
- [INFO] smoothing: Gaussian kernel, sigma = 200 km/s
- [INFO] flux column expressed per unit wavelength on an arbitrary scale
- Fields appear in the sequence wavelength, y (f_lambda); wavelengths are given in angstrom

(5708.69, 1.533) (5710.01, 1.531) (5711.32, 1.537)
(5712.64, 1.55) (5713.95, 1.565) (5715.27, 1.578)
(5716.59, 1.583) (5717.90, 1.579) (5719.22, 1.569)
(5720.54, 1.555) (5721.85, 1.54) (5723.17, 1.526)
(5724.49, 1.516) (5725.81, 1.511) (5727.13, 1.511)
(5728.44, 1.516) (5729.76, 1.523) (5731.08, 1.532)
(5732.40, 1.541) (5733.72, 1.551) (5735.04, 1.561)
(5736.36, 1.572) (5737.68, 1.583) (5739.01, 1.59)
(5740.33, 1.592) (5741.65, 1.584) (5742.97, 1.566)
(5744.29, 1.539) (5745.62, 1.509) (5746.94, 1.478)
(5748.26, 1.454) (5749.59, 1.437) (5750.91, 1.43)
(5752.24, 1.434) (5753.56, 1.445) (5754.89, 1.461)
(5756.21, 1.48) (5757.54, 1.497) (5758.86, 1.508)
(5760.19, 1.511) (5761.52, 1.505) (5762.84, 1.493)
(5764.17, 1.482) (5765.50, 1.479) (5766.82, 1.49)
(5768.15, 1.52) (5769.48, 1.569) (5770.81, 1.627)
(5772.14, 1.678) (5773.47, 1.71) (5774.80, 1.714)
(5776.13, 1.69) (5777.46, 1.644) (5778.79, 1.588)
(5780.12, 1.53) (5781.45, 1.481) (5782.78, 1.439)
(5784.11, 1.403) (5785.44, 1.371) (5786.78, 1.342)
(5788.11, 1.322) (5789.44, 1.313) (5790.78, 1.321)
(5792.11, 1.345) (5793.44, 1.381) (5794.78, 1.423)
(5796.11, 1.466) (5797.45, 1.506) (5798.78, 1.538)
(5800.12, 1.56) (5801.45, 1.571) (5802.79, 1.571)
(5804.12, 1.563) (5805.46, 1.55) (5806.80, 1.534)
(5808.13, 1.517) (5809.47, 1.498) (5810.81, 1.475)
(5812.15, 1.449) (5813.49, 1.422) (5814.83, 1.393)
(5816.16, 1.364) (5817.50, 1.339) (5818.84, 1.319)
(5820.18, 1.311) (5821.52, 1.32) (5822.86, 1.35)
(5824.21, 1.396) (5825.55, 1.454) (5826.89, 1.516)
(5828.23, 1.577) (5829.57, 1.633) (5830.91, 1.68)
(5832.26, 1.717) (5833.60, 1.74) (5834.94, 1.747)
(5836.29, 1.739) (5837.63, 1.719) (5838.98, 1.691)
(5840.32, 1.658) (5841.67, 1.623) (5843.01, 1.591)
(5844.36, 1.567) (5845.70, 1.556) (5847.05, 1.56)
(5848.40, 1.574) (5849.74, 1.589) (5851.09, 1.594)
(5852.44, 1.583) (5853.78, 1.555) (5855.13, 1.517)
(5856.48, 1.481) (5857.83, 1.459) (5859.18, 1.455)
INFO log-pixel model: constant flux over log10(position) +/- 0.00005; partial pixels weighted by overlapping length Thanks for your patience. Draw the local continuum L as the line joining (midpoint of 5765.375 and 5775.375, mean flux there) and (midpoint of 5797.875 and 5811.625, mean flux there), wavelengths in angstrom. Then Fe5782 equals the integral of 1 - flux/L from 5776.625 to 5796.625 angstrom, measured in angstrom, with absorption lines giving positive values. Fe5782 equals 1.86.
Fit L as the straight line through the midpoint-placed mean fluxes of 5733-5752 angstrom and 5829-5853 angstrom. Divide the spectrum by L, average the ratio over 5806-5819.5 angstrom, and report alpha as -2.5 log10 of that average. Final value 0.13 mag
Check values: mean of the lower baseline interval 1.53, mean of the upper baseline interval 1.64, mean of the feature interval 1.43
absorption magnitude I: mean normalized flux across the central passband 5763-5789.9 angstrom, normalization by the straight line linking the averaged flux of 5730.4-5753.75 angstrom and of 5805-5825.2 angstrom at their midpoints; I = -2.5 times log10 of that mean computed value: -0.03 mag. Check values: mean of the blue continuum 1.52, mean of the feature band 1.52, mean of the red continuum 1.41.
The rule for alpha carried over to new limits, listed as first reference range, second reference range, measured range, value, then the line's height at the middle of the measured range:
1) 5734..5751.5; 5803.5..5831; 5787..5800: 0.055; 1.48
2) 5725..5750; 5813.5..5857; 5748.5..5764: 0.047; 1.54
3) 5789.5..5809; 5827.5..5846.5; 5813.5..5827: 0.153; 1.58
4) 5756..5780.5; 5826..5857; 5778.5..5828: 0.108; 1.59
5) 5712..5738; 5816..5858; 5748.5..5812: 0.037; 1.55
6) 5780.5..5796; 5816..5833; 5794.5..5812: -0.078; 1.42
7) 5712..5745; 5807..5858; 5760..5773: 0.005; 1.55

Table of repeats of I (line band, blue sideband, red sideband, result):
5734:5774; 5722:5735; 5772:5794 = -0.01 mag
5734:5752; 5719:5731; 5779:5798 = -0.02 mag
